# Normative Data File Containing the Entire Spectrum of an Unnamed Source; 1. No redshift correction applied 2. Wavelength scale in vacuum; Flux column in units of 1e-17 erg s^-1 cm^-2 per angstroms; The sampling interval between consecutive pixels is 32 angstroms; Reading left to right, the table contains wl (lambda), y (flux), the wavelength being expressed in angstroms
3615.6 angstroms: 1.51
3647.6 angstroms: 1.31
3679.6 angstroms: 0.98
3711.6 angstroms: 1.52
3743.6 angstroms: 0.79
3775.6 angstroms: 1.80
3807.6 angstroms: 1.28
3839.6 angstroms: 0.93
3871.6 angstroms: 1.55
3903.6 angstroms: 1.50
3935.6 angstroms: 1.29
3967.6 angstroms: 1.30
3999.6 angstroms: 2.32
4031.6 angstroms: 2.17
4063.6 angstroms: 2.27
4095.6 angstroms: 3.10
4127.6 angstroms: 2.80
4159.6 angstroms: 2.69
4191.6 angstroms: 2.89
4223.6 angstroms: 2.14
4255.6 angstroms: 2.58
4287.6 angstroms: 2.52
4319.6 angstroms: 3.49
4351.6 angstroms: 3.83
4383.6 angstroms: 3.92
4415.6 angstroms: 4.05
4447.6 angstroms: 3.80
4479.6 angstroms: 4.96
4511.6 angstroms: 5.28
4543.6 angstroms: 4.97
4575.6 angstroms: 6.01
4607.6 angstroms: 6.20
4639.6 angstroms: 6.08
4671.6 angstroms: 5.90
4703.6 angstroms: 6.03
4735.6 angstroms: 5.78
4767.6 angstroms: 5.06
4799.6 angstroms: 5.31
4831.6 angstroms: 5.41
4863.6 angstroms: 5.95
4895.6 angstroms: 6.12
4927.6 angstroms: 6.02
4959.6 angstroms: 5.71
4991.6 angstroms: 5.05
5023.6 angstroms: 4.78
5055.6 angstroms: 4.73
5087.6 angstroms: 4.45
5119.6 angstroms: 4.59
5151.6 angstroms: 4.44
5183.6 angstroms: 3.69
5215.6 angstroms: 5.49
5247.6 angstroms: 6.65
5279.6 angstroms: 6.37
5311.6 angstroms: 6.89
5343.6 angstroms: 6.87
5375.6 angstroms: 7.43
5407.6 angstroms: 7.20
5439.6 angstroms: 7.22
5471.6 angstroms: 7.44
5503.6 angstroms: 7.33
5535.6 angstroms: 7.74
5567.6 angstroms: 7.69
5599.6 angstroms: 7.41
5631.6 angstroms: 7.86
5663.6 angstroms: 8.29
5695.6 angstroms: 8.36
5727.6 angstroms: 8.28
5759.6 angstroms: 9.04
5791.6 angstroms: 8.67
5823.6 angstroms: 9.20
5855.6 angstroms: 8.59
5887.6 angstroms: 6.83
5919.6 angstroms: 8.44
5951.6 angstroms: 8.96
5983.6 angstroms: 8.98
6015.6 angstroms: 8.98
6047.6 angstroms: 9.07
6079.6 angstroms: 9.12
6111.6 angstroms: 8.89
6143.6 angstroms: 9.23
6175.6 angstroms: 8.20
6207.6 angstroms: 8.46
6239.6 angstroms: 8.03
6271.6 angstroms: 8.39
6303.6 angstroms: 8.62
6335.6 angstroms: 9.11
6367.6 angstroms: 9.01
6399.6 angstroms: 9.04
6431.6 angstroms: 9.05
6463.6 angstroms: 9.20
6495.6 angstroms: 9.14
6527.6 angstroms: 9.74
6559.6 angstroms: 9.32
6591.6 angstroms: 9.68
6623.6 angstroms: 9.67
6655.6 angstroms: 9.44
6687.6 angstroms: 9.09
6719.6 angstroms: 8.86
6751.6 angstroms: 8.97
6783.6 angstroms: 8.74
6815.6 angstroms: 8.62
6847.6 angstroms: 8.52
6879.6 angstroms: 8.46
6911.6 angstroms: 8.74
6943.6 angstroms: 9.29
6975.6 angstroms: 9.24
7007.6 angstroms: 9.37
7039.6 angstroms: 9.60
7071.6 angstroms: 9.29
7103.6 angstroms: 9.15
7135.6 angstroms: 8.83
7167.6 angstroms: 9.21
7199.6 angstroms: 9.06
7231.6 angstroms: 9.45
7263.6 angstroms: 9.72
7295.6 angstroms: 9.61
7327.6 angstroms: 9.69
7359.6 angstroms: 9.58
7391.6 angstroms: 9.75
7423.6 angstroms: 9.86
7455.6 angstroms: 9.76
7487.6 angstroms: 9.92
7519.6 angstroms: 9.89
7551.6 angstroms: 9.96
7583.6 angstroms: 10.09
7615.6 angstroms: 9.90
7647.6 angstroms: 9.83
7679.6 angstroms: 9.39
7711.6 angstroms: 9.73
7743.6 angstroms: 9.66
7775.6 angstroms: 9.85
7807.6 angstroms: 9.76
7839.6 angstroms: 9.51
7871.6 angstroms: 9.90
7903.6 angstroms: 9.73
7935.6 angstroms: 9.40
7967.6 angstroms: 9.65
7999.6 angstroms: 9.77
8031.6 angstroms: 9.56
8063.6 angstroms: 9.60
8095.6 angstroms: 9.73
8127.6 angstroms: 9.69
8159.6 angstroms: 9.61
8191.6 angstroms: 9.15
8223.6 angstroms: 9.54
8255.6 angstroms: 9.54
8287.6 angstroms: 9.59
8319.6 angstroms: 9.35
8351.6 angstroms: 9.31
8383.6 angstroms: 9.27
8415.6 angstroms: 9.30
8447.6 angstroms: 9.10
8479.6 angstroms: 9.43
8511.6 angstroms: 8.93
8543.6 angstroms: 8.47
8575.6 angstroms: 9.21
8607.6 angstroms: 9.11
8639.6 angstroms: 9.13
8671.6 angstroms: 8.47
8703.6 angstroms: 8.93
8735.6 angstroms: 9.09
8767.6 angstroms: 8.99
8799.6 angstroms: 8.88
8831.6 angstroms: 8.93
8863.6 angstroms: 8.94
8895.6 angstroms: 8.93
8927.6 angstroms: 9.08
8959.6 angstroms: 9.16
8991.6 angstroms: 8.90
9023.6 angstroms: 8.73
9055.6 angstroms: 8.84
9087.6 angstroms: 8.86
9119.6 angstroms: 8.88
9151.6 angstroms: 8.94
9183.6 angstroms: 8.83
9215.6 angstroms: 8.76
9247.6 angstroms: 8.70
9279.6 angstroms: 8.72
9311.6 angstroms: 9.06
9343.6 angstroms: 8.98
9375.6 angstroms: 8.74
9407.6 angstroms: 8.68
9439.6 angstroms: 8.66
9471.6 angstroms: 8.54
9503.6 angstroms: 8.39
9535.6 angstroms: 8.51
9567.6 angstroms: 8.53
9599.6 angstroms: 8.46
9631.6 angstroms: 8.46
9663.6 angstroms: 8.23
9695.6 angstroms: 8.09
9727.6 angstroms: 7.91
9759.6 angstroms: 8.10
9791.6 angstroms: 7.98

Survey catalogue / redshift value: 0.00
